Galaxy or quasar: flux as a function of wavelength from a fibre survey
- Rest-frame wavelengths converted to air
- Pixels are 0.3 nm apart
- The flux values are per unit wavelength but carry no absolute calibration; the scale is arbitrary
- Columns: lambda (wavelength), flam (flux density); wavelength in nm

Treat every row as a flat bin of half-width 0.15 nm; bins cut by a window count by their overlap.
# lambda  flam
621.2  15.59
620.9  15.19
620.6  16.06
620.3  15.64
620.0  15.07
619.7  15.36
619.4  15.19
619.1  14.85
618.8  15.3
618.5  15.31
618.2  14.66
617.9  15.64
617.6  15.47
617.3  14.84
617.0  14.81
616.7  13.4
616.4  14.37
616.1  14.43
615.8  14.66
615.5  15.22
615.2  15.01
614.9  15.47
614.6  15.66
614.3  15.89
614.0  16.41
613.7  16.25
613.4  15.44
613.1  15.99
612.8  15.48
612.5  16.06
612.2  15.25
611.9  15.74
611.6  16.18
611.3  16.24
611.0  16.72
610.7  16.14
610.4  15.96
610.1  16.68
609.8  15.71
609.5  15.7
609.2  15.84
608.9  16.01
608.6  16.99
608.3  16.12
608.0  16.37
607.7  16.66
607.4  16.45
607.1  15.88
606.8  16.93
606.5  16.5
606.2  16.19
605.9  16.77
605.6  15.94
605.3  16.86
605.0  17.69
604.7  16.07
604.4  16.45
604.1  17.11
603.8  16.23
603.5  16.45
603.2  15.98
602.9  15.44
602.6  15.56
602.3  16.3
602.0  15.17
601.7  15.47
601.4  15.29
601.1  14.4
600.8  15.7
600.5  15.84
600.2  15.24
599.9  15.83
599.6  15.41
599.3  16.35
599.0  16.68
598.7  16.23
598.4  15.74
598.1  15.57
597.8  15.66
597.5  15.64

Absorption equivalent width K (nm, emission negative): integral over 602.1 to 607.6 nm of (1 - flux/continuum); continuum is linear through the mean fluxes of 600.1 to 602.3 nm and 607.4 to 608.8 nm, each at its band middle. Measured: -0.137 nm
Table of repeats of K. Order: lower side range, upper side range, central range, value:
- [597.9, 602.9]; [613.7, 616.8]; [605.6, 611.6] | -0.36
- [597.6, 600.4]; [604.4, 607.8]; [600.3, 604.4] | 0.10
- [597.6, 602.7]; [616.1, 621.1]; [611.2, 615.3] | -0.15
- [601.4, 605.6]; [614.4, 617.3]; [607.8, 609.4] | -0.07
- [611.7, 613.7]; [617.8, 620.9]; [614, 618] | 0.12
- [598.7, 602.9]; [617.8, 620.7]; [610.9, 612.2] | -0.05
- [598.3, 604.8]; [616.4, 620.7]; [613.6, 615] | -0.06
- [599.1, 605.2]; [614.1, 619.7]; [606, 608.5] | -0.13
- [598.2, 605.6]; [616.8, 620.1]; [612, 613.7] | -0.03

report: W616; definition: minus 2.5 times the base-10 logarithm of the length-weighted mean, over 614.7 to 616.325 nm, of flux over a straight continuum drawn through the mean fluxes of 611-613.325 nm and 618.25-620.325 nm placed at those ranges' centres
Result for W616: 0.04 mag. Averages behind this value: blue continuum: 15.9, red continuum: 15.2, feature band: 15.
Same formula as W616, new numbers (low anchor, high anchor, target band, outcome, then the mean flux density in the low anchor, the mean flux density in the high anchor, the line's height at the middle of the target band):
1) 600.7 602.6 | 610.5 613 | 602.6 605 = -0.05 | 15.4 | 16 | 15.5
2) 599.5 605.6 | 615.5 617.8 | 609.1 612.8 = -0.06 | 15.9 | 14.6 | 15.2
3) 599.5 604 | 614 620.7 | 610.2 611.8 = -0.06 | 15.6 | 15.1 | 15.3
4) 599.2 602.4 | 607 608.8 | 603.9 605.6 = -0.05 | 15.5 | 16.4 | 16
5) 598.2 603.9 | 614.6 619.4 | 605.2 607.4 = -0.06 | 15.7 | 14.9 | 15.5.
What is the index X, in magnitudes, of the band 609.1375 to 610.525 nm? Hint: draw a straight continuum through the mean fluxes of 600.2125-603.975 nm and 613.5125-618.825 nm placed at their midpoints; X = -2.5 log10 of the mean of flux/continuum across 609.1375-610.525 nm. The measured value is -0.04 mag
